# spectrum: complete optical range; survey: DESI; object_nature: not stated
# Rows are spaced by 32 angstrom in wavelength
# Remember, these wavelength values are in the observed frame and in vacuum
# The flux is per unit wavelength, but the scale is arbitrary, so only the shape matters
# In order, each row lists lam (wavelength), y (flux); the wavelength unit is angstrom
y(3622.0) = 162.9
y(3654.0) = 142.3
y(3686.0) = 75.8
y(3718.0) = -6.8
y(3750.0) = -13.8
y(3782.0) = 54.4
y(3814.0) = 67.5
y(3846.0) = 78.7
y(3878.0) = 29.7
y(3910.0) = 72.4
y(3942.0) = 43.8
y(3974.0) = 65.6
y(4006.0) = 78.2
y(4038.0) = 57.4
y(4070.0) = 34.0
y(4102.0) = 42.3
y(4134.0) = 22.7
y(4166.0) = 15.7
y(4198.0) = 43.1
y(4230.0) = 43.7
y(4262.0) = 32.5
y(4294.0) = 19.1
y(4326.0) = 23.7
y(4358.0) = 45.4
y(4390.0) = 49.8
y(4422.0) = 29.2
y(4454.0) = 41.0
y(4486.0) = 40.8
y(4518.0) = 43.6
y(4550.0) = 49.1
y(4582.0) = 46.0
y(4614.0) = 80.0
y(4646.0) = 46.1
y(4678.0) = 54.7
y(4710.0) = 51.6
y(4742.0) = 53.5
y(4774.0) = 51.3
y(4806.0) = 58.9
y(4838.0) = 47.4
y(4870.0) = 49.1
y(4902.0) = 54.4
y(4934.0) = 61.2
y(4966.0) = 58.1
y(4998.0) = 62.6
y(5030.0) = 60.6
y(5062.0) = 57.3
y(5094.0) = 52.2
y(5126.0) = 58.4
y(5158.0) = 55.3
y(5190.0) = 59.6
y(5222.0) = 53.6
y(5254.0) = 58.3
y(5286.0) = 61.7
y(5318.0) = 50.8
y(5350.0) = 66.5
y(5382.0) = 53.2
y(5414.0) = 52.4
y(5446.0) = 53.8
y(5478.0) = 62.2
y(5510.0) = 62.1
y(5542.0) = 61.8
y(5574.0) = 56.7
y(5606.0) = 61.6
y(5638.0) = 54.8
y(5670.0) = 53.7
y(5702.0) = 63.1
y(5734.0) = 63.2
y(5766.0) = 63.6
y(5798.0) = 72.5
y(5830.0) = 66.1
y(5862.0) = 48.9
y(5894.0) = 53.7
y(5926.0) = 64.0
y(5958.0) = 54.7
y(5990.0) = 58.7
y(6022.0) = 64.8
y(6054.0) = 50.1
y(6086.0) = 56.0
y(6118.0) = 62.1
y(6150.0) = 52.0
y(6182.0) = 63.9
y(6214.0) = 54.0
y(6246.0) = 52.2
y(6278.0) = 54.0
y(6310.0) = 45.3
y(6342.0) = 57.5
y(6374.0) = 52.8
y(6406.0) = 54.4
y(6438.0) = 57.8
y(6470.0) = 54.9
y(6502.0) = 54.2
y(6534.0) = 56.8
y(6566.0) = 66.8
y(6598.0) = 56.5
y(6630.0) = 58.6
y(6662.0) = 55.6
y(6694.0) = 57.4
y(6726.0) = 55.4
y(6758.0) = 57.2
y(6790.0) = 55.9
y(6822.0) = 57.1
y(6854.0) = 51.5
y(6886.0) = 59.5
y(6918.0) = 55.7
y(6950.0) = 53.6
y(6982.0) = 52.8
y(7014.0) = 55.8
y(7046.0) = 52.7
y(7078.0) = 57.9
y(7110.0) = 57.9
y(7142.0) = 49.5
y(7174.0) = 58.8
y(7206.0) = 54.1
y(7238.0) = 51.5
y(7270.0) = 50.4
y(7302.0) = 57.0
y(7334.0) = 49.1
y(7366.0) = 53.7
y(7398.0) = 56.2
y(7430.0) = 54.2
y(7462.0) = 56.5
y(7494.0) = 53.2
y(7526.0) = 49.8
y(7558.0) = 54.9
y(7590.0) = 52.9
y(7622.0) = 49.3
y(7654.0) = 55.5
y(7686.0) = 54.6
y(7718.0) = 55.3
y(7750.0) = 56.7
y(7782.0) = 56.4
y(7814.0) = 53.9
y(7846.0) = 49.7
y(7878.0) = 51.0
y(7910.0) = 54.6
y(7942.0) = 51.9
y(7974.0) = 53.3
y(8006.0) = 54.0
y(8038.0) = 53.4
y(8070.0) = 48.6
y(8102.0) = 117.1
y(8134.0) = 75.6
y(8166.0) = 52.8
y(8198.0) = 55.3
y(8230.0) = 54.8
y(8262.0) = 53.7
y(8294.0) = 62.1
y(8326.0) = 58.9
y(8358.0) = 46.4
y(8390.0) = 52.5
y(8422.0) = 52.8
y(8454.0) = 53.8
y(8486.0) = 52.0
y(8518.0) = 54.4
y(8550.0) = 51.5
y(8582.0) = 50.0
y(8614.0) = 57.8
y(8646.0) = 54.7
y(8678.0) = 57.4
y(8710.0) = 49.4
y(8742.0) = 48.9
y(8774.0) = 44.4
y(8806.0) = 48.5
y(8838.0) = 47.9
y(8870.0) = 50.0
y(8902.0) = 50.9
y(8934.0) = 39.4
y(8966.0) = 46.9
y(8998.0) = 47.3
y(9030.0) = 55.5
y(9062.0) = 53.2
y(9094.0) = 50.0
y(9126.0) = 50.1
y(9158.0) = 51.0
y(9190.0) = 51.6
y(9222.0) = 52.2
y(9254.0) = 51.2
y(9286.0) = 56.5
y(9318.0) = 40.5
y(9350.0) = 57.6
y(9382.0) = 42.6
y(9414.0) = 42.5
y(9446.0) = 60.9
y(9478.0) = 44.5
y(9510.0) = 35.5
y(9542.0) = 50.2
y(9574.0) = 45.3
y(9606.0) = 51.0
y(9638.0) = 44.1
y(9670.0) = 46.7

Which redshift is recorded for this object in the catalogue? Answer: 0.24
